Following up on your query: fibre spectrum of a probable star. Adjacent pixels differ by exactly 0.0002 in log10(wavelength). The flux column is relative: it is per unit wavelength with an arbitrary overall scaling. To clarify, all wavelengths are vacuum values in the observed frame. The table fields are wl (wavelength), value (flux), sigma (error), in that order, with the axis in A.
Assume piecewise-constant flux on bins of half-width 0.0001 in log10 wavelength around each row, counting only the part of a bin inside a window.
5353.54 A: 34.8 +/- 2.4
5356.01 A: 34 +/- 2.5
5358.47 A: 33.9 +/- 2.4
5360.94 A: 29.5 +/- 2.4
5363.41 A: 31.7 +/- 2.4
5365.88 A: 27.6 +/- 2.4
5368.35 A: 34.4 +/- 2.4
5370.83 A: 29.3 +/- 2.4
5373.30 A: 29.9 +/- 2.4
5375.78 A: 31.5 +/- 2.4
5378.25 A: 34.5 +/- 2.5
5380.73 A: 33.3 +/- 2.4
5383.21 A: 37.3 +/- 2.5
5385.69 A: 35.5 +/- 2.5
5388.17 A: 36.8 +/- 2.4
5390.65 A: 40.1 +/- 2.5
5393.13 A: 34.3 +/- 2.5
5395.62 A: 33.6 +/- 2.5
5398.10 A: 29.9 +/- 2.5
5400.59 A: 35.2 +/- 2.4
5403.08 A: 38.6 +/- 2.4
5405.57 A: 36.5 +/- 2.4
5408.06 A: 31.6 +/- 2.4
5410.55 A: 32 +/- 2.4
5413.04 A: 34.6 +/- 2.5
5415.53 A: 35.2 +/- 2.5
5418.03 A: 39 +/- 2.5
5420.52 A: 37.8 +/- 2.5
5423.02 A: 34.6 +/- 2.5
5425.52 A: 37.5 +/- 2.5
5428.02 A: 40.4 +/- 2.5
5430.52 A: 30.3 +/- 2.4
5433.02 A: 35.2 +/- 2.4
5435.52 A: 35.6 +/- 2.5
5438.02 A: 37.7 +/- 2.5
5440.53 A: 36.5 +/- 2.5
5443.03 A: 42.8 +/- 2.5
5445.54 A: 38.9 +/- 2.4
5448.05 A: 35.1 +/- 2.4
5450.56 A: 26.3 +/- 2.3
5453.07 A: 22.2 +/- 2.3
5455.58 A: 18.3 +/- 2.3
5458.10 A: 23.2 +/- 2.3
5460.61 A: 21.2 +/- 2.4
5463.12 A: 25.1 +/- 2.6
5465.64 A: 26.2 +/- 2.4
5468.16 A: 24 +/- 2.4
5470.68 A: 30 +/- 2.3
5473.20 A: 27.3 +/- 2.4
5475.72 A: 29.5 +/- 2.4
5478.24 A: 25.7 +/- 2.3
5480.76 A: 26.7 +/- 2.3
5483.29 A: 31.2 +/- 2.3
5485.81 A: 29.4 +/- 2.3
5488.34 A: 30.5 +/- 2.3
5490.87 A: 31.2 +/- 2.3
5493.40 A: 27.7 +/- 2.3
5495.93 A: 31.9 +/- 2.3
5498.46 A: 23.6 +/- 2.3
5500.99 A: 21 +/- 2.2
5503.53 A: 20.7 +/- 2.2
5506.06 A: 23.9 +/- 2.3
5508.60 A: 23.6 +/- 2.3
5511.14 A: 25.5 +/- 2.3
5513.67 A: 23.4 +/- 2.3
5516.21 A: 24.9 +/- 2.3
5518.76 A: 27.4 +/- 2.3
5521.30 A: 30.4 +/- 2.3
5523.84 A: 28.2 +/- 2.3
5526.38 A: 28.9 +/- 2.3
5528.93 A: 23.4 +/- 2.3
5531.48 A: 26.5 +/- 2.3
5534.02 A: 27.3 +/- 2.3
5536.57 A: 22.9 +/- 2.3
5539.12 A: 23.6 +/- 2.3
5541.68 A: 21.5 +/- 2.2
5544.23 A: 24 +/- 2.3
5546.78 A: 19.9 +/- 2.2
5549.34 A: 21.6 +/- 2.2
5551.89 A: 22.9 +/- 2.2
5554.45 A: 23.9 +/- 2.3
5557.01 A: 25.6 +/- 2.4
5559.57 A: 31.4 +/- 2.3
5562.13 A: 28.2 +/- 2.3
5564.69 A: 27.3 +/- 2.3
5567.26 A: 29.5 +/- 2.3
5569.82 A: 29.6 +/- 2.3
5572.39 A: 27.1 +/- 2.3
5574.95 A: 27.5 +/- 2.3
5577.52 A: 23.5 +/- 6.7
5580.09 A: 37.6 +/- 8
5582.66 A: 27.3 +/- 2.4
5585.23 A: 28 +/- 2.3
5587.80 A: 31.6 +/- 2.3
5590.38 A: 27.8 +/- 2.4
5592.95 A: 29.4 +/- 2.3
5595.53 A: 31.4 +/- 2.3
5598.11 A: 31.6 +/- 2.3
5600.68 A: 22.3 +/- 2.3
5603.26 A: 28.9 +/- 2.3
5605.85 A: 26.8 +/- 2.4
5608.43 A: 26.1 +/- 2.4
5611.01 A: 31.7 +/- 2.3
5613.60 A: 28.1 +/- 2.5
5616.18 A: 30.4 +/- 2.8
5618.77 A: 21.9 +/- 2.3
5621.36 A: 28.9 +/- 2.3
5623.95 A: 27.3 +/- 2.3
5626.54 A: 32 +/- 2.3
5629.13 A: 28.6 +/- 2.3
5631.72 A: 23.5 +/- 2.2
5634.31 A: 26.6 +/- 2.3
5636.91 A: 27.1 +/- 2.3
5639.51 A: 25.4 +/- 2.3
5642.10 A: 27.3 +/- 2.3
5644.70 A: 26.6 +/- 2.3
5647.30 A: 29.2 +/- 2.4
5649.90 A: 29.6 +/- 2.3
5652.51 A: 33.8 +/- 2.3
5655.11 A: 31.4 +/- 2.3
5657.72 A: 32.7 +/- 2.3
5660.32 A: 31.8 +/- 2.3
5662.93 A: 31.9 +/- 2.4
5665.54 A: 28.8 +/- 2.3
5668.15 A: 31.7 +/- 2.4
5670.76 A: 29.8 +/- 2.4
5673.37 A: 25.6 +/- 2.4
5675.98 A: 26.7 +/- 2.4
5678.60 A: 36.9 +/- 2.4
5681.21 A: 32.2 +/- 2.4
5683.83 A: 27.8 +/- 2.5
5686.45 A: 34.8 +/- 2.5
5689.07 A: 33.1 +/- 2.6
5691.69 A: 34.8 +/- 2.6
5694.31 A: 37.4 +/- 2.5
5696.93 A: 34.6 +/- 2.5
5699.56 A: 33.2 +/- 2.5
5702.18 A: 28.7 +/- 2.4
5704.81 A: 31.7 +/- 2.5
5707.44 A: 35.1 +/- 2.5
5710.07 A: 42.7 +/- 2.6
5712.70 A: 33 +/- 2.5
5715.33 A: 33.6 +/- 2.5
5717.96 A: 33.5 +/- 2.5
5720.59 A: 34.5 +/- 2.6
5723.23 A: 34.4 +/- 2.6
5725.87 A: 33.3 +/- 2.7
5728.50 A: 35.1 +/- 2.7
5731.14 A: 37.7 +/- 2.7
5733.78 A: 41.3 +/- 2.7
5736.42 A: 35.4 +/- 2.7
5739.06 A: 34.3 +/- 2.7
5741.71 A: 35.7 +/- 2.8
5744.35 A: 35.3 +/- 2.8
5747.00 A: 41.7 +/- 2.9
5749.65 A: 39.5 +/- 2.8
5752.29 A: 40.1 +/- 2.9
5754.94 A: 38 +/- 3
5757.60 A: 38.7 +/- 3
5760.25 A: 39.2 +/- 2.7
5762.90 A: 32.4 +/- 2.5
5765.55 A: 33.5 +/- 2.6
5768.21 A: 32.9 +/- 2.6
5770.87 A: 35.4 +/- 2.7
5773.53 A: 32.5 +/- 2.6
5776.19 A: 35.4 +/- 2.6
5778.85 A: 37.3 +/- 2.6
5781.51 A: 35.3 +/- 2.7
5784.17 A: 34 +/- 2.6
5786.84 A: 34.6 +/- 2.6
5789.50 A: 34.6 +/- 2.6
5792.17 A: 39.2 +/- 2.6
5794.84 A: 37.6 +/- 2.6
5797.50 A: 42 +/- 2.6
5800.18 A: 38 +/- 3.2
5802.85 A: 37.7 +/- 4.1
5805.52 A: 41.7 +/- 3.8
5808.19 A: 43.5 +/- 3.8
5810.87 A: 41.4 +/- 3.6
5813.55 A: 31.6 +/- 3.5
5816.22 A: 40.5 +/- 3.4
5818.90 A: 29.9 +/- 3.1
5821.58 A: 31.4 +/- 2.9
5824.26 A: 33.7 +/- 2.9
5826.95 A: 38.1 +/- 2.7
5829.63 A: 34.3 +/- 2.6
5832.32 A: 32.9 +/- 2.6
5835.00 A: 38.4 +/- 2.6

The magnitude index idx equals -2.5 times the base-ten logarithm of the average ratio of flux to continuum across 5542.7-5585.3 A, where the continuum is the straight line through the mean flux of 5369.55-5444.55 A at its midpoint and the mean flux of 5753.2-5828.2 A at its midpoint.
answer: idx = 0.32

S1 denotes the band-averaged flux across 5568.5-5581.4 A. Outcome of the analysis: 29.1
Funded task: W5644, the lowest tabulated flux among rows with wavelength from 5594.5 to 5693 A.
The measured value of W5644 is 21.9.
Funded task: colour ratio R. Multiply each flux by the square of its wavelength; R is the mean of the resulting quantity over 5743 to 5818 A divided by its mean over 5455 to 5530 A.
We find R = 1.57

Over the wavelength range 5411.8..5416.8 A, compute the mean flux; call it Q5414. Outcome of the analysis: 34.9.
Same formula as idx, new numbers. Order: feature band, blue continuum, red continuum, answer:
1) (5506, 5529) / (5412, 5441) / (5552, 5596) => 0.20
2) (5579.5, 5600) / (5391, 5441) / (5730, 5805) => 0.20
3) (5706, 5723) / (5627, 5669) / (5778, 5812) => -0.07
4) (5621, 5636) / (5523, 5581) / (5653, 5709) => 0.07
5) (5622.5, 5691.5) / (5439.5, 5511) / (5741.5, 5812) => 0.13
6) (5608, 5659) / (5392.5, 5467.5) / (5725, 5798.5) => 0.23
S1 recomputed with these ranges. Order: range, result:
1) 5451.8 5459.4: 21.2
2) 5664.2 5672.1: 30.1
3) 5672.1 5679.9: 29.7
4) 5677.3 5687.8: 32.9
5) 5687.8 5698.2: 35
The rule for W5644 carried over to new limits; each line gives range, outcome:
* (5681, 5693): 27.8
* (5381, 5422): 29.9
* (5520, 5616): 19.9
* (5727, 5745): 34.3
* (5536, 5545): 21.5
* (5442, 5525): 18.3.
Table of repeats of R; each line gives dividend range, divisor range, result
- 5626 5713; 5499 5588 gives 1.25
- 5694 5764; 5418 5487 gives 1.29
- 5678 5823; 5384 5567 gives 1.35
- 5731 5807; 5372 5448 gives 1.18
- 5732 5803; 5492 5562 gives 1.59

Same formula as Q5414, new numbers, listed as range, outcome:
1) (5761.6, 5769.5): 32.9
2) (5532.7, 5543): 23.8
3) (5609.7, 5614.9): 29.9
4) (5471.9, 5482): 27.3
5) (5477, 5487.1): 28.3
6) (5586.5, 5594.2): 29.6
